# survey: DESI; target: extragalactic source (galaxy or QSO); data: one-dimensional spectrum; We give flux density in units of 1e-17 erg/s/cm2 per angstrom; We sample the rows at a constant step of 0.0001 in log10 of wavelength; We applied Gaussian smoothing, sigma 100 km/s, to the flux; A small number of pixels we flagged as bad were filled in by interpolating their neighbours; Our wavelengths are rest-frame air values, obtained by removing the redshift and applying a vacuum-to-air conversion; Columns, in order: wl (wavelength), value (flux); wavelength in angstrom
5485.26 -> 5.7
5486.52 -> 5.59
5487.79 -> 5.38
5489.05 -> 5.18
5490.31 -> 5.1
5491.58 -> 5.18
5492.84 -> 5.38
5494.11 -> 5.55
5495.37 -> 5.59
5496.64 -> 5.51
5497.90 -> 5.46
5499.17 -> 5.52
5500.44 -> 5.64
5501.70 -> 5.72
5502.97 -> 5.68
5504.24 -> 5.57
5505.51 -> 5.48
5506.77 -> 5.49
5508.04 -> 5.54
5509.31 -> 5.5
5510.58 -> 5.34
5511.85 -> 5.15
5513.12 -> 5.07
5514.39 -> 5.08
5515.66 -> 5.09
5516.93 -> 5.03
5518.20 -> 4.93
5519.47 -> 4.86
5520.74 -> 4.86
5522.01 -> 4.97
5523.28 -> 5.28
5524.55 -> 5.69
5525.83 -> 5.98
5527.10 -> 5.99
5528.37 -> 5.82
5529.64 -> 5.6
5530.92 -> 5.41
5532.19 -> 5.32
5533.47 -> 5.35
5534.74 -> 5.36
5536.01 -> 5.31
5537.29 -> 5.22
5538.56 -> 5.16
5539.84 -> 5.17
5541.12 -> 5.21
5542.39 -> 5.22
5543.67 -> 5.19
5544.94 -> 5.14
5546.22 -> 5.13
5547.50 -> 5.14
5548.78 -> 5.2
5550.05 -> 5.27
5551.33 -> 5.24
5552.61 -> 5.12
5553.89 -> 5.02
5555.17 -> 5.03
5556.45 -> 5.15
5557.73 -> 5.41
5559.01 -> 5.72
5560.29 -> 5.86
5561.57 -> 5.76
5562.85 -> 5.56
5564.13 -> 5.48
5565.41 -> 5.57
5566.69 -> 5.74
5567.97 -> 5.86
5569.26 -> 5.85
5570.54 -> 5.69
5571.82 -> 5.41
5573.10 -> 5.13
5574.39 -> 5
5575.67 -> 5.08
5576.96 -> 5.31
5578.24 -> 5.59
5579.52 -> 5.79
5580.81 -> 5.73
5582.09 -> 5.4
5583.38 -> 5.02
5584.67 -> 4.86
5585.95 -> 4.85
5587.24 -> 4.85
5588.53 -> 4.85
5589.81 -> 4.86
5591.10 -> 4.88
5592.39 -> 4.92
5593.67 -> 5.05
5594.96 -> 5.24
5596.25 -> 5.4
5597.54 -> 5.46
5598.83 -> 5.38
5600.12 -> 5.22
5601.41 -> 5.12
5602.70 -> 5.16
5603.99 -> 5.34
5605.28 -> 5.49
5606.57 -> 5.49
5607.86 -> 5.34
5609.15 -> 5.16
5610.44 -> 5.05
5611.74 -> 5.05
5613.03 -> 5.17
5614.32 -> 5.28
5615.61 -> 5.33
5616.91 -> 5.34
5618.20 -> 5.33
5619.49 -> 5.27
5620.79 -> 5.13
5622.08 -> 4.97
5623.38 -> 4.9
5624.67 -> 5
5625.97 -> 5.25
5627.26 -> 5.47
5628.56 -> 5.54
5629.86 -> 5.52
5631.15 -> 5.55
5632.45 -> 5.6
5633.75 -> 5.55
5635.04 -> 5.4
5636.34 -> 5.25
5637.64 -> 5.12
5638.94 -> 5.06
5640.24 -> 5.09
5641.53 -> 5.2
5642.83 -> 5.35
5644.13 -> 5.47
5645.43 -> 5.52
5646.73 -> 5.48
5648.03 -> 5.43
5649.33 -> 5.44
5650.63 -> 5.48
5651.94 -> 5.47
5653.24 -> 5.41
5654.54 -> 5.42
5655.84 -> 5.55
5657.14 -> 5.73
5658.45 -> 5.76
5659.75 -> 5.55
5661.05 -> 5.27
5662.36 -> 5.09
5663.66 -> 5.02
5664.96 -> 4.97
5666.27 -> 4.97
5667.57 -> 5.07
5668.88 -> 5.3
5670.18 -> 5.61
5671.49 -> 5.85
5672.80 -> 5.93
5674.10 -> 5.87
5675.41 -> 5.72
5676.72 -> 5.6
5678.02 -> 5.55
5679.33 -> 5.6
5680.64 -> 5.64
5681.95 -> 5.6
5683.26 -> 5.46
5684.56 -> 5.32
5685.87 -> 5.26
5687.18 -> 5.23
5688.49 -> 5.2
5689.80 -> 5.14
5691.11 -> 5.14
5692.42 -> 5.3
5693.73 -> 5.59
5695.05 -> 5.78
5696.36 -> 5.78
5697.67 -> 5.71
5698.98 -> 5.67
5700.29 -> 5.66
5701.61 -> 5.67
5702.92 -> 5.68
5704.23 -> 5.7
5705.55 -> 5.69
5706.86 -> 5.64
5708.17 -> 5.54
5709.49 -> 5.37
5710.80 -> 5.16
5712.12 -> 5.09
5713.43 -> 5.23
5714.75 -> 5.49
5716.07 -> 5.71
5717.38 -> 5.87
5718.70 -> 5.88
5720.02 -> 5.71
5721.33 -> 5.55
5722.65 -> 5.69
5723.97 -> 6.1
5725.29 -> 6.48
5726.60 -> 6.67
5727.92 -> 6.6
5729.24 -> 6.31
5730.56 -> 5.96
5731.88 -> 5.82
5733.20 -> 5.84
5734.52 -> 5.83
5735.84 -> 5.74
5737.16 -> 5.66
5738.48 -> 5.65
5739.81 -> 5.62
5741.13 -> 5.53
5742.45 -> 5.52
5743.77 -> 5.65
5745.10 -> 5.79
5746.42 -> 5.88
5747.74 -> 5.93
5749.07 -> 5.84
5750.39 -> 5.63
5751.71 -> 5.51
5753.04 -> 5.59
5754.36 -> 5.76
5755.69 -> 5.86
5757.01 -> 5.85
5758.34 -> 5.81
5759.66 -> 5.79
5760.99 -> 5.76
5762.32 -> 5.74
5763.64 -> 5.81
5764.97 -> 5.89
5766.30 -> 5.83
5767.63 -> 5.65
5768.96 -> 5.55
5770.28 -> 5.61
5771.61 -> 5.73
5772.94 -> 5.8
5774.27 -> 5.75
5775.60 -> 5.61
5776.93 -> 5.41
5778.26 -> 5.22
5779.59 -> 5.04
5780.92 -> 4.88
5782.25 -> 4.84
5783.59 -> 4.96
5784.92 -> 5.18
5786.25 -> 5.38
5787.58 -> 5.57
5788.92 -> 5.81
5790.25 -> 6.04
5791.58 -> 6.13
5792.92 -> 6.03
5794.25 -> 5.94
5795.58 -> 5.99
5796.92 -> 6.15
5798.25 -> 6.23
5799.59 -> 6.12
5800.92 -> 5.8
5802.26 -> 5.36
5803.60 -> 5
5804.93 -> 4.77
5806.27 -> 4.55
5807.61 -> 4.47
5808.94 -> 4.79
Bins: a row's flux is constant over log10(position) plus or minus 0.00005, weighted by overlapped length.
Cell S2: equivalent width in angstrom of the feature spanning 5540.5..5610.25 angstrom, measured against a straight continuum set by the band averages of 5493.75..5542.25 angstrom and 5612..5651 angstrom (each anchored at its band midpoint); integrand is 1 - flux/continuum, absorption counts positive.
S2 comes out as 0.7 angstrom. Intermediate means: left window 5.38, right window 5.31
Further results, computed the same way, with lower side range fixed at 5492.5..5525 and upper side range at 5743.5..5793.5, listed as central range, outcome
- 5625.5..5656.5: 0.50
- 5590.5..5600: 0.43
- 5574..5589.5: 0.67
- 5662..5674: 0.39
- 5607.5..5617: 0.44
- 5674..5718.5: 0.27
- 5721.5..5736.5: -1.31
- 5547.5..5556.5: 0.41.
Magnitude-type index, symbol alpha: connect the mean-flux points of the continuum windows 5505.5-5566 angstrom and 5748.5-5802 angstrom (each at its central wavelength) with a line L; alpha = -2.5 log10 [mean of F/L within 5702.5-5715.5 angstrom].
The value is 0.02 mag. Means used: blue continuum 5.32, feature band 5.46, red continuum 5.68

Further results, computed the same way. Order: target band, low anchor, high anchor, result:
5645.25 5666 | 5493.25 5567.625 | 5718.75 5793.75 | 0.033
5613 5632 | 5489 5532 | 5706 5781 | 0.054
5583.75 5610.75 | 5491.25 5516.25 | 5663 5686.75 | 0.063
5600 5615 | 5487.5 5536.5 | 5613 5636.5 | 0.017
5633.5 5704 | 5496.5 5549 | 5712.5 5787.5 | 0.024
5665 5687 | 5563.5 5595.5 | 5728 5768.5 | 0.013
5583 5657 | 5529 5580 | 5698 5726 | 0.046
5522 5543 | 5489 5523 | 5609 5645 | -0.025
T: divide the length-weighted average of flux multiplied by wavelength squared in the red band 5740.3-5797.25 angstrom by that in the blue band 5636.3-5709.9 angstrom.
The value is 1.07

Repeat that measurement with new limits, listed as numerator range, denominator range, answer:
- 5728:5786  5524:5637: 1.13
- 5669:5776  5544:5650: 1.12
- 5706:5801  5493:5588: 1.15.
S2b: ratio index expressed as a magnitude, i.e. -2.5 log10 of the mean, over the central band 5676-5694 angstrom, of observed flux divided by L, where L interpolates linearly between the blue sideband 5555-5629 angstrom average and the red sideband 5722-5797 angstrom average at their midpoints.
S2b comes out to 0.03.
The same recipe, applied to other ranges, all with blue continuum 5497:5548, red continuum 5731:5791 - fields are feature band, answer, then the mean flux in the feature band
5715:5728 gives -0.076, 5.99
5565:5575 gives -0.026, 5.53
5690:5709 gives -0.008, 5.6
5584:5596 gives 0.100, 4.95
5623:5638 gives 0.023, 5.36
